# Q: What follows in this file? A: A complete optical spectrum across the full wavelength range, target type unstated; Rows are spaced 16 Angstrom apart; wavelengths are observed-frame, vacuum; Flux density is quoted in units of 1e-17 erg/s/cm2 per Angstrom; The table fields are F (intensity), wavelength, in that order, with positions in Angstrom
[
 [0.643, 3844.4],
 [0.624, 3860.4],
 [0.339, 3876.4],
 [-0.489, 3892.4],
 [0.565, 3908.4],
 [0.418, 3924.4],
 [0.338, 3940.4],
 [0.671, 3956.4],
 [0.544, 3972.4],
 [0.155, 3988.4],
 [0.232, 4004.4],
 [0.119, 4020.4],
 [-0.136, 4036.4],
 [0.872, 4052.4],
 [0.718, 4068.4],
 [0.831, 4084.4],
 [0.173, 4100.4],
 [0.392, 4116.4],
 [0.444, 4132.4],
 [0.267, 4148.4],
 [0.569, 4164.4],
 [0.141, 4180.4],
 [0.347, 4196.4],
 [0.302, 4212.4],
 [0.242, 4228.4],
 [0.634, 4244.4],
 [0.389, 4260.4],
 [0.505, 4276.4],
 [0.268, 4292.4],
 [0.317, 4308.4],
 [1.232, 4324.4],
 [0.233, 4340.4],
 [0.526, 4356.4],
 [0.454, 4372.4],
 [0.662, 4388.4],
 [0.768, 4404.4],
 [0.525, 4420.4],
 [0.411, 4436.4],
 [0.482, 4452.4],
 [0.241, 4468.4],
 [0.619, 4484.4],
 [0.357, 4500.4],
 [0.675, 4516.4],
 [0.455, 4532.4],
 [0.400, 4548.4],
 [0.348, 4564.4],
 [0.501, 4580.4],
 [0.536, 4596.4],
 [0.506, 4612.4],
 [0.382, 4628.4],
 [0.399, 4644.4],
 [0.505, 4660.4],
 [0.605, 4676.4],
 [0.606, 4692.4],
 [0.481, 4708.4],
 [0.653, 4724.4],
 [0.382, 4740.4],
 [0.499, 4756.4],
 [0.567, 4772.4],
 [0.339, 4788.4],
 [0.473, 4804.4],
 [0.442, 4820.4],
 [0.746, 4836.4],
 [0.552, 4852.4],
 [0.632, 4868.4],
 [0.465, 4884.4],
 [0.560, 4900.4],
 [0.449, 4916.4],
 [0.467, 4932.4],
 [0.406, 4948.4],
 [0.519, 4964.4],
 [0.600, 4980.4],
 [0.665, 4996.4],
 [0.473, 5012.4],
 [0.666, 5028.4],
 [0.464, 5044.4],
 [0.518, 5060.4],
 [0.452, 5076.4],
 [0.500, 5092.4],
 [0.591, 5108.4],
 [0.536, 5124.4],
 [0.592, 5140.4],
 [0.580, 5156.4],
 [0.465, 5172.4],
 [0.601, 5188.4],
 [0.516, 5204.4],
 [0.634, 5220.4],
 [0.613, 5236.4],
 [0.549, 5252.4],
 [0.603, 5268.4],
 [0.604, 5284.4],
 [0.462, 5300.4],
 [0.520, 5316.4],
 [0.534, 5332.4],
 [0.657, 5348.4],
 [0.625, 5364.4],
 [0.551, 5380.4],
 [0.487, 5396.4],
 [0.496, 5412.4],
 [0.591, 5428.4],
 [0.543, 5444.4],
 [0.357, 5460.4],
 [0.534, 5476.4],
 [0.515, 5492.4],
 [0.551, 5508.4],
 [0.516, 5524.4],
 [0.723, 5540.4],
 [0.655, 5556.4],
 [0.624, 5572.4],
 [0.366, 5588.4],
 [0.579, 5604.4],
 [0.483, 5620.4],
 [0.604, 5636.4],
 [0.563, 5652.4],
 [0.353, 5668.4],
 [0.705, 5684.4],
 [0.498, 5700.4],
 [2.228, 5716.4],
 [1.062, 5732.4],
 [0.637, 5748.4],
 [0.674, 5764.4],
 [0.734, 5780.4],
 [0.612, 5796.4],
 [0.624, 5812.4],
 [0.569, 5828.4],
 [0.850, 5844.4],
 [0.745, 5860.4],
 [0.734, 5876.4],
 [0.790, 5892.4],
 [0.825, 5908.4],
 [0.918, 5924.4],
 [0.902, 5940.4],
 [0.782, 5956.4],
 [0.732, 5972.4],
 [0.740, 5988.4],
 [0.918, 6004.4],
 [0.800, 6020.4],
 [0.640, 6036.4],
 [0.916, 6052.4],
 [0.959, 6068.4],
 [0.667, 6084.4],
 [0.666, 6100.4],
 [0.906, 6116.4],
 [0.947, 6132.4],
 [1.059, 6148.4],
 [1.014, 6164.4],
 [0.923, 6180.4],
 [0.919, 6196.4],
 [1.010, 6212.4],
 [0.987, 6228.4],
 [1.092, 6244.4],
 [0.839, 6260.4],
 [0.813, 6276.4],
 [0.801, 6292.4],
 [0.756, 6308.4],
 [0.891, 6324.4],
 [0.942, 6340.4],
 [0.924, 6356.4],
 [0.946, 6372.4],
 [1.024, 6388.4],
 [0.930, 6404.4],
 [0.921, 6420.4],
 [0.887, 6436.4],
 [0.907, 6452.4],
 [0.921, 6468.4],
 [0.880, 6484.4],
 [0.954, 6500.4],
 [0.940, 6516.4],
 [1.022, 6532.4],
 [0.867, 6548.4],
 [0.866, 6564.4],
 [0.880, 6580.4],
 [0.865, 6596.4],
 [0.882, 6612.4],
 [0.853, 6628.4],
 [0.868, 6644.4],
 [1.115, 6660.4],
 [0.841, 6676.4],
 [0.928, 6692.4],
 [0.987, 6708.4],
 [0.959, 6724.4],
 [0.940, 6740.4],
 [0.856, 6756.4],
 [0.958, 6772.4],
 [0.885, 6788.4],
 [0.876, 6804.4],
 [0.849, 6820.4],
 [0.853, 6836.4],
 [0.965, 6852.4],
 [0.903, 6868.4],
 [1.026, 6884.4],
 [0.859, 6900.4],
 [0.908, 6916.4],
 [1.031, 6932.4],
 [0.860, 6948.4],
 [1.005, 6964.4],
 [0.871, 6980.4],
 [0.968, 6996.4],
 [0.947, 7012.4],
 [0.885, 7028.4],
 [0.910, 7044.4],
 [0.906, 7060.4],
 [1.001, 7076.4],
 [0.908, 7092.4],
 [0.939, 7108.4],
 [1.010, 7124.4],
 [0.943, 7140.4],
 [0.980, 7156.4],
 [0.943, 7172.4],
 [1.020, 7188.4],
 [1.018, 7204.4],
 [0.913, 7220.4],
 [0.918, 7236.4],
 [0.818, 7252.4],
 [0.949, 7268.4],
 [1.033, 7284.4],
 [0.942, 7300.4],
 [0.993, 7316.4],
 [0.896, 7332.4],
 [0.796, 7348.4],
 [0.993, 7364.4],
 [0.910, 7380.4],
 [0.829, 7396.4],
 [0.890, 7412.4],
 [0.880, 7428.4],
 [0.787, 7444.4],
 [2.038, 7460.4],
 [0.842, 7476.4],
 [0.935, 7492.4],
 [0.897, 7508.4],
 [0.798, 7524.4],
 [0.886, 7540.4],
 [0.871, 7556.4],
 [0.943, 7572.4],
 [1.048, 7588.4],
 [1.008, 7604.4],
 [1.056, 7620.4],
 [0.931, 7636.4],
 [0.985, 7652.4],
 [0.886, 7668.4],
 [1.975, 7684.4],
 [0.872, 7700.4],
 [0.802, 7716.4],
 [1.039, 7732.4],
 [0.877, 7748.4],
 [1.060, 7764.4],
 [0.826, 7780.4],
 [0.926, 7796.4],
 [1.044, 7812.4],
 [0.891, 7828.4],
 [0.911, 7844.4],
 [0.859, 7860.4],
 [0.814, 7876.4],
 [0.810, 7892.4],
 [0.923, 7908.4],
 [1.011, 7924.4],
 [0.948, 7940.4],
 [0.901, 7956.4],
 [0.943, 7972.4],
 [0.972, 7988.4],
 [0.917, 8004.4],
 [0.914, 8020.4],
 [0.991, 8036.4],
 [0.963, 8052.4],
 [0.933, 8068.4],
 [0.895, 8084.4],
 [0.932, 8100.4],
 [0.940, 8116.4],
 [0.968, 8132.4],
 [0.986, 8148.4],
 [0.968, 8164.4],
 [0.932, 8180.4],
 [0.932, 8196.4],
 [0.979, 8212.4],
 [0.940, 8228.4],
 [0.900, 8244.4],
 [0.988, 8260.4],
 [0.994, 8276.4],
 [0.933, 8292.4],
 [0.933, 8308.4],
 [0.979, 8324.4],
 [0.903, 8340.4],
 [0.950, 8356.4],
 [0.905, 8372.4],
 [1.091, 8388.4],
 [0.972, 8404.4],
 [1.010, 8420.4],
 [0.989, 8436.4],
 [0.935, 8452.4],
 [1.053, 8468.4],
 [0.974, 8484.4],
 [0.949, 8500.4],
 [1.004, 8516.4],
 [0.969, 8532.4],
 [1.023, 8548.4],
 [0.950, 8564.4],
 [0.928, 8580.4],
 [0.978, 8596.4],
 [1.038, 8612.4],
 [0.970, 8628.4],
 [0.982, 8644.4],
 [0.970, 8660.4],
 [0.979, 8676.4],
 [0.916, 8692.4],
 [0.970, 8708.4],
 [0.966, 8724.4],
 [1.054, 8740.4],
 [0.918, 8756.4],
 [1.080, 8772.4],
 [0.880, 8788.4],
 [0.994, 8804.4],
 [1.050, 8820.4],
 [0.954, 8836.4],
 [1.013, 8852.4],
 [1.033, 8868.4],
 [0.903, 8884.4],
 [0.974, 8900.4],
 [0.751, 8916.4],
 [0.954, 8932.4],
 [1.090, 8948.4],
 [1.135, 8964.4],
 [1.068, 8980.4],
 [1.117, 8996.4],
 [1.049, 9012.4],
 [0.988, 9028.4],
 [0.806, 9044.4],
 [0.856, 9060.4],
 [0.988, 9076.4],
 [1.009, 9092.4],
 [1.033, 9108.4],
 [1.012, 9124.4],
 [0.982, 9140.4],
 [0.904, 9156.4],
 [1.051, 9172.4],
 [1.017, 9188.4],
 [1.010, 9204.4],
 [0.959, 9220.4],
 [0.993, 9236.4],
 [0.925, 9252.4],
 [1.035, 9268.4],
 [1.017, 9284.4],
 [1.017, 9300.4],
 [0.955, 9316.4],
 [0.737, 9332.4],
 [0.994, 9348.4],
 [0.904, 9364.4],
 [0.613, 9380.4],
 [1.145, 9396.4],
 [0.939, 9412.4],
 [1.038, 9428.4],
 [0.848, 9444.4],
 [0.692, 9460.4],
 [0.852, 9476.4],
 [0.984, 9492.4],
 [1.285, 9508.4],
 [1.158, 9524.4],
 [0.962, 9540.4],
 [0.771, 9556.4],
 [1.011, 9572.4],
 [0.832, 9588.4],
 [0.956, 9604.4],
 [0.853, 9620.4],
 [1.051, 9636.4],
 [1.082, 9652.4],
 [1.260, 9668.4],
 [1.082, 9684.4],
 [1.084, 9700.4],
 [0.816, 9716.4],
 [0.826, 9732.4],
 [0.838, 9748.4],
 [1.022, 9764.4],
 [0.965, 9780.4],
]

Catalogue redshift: 0.535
